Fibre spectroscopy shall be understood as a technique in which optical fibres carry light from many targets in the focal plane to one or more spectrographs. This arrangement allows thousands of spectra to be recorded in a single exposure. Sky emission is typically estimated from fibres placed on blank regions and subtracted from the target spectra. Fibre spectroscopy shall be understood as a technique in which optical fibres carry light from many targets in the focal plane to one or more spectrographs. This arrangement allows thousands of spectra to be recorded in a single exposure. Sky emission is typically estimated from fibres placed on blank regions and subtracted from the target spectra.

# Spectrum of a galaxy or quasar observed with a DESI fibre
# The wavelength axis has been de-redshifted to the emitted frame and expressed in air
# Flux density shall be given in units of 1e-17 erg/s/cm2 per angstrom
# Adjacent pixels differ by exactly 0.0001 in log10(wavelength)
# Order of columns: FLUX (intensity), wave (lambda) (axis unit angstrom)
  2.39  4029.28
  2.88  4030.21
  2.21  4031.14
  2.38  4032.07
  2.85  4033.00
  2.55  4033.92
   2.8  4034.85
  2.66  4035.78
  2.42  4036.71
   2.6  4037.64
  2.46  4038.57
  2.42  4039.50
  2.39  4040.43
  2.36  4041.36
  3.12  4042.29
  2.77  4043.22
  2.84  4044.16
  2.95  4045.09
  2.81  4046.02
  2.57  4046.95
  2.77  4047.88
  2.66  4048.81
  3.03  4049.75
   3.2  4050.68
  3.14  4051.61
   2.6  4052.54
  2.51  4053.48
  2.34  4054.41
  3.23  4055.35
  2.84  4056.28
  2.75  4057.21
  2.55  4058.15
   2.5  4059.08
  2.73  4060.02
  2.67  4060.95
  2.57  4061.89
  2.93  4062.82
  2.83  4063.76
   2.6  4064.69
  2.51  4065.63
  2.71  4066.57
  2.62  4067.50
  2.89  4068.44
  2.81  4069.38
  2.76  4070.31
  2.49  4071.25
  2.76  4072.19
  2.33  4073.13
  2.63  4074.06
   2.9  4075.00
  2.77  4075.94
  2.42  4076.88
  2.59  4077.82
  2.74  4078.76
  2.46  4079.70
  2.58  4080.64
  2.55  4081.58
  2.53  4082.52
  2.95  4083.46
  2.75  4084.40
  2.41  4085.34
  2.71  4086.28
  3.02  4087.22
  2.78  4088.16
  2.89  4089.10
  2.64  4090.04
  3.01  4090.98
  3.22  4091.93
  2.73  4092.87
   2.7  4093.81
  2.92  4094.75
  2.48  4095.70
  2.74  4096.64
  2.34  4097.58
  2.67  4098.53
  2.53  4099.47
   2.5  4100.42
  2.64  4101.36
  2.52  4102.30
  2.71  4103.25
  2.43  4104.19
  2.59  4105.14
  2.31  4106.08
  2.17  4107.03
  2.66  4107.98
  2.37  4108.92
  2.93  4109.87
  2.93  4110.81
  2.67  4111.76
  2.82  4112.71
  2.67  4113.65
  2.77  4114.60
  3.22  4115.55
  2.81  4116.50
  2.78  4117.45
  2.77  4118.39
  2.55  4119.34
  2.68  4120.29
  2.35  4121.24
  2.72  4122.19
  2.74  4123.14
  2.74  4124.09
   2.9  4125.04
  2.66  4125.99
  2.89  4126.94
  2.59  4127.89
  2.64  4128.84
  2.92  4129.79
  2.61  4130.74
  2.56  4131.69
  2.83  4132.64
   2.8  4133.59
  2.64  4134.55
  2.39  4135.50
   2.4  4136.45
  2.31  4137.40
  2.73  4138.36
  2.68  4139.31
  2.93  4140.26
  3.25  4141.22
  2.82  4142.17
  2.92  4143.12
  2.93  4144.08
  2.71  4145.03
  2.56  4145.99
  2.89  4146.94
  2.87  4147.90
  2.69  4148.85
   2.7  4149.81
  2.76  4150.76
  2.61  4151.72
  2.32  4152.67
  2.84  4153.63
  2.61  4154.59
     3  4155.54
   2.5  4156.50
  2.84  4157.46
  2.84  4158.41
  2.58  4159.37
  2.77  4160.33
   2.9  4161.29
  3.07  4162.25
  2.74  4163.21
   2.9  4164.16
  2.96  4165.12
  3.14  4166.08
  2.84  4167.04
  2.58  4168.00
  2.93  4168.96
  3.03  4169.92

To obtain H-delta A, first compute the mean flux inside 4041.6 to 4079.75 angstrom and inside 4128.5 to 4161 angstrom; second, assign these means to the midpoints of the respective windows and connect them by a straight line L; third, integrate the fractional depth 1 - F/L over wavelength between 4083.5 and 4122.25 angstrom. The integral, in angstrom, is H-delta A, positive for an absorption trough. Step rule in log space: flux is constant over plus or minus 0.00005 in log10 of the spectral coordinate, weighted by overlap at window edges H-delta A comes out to 0.5 angstrom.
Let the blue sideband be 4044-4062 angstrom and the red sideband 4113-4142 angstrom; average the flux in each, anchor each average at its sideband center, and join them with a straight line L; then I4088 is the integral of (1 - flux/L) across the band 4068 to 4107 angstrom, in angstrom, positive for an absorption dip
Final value 1.2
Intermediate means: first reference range 2.77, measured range 2.66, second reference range 2.72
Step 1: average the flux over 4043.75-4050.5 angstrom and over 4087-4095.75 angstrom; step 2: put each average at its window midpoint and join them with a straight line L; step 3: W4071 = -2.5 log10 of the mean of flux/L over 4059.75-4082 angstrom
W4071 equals 0.07 mag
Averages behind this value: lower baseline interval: 2.82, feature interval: 2.66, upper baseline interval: 2.85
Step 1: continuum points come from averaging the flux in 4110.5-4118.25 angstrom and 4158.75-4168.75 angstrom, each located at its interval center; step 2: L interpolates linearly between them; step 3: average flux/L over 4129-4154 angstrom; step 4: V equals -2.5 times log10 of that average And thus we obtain 0.048 mag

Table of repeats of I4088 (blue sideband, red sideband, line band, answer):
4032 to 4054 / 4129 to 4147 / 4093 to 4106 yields 0.60 angstrom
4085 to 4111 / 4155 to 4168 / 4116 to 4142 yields 0.46 angstrom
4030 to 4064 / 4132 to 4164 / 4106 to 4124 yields 0.25 angstrom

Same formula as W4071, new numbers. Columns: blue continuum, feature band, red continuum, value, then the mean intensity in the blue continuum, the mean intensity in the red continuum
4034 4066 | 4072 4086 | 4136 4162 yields 0.04 mag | 2.71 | 2.74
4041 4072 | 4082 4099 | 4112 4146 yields 0.00 mag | 2.75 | 2.73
